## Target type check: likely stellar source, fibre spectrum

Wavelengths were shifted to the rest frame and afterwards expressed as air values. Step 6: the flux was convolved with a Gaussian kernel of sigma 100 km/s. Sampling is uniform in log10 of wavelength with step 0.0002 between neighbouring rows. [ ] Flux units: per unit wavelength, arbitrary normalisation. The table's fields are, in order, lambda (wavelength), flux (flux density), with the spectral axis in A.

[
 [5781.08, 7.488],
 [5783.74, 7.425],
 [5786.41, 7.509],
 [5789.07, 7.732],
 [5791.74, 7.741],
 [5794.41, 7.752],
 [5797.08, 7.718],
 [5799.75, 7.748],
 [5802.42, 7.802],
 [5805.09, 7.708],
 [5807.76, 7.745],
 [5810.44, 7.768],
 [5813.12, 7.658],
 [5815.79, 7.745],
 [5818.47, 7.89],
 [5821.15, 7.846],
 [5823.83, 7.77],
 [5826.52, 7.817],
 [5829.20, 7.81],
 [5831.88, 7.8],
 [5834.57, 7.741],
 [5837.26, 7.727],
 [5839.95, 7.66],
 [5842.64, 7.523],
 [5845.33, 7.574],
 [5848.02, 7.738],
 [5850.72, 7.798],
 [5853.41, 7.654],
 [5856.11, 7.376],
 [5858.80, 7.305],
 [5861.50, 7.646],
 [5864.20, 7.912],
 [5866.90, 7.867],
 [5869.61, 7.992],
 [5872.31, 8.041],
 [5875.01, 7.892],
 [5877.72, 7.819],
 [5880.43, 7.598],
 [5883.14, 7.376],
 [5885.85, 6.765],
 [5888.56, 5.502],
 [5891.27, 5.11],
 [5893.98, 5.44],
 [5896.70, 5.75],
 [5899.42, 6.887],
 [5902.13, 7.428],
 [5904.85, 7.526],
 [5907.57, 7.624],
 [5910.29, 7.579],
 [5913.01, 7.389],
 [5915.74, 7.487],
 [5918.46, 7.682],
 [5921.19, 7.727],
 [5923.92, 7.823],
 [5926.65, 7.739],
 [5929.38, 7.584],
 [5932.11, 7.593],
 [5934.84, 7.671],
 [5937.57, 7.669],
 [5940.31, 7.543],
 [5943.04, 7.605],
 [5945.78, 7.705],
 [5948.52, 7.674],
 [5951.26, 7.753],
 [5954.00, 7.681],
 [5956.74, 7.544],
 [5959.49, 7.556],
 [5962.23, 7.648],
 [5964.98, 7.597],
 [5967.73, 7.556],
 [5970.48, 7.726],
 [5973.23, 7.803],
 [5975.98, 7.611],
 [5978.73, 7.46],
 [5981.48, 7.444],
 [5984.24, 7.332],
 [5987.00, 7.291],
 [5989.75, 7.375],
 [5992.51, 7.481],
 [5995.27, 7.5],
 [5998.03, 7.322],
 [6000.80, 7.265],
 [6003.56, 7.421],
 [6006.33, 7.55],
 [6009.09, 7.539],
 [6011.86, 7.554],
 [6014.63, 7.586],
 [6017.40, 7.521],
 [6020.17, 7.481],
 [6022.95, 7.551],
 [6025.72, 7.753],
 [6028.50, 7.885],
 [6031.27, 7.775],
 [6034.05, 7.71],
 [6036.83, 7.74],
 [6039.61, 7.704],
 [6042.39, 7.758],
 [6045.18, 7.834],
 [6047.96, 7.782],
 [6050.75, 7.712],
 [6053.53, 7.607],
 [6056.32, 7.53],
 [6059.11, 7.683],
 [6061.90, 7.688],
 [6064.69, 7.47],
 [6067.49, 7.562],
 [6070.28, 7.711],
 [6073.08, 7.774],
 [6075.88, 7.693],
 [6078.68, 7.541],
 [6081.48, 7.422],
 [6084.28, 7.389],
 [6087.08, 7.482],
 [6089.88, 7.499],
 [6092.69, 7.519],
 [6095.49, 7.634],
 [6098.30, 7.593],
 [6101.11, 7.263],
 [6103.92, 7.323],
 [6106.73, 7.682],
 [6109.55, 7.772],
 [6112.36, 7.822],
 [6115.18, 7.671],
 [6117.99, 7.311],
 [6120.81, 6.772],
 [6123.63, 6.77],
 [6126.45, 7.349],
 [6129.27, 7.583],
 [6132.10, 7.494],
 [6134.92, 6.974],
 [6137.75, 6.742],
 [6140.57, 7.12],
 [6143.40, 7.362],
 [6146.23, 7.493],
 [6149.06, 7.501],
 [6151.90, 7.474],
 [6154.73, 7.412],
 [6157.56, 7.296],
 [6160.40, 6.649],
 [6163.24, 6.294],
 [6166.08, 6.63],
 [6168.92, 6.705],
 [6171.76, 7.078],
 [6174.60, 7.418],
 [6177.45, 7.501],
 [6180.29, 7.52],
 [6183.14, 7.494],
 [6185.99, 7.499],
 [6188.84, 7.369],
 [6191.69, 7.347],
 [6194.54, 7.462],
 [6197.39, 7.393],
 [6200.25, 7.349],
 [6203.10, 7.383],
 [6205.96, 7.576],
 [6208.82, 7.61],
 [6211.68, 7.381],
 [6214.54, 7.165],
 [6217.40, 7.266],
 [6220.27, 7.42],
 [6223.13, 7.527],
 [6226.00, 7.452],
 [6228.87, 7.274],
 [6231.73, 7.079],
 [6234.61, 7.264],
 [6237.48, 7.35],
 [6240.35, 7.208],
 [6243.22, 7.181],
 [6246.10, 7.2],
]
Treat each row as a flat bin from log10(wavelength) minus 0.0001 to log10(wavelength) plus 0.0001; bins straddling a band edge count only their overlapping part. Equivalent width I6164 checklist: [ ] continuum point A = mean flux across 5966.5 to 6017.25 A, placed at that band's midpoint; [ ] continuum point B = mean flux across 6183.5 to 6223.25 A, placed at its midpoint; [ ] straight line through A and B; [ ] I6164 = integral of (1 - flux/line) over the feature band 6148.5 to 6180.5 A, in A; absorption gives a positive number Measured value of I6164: 1.4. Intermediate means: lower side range 7.49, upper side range 7.41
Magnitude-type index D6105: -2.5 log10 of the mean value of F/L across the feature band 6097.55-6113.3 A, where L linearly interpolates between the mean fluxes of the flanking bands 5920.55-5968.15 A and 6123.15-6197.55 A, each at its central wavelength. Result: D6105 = -0.03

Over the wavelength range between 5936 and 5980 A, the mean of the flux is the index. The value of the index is 7.63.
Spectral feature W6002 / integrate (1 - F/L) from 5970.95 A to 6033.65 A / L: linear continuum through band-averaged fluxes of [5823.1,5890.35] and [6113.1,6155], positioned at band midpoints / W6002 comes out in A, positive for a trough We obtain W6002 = -1.0 A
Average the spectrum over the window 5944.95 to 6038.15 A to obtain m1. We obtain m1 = 7.57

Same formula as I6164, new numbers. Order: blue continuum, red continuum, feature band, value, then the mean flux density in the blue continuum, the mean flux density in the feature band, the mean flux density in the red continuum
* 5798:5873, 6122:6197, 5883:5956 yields 3.48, 7.74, 7.24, 7.21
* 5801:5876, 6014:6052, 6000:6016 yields 0.44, 7.74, 7.5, 7.7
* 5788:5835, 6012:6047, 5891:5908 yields 2.56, 7.77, 6.57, 7.69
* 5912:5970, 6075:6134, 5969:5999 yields 0.38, 7.63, 7.49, 7.45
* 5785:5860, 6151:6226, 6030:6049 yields -0.78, 7.7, 7.76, 7.28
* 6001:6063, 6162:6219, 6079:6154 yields 0.62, 7.65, 7.39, 7.28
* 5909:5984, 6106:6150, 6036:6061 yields -0.83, 7.62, 7.71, 7.33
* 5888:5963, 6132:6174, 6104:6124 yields -0.88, 7.3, 7.43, 7.08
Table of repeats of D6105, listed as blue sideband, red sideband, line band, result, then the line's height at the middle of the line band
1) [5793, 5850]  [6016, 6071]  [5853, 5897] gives 0.09 mag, 7.72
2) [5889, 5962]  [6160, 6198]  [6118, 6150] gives 0.00 mag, 7.2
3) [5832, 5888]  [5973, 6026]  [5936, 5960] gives -0.02 mag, 7.53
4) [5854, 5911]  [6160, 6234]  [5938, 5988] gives -0.06 mag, 7.19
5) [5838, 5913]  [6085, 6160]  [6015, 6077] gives -0.05 mag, 7.34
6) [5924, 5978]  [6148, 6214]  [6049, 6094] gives -0.02 mag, 7.45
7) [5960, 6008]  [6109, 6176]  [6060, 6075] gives -0.04 mag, 7.33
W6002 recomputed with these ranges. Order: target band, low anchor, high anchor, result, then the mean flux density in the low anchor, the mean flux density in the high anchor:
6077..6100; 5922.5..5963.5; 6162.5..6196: -0.4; 7.65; 7.21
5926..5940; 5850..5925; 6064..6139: -0.6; 7.28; 7.44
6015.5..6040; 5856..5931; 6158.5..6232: -1.4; 7.28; 7.27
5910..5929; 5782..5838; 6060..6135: 0.0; 7.73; 7.48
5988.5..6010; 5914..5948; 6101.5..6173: 0.2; 7.65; 7.21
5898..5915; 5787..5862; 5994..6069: 0.6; 7.71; 7.61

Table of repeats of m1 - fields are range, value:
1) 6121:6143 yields 7.14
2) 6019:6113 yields 7.63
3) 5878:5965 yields 7.29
